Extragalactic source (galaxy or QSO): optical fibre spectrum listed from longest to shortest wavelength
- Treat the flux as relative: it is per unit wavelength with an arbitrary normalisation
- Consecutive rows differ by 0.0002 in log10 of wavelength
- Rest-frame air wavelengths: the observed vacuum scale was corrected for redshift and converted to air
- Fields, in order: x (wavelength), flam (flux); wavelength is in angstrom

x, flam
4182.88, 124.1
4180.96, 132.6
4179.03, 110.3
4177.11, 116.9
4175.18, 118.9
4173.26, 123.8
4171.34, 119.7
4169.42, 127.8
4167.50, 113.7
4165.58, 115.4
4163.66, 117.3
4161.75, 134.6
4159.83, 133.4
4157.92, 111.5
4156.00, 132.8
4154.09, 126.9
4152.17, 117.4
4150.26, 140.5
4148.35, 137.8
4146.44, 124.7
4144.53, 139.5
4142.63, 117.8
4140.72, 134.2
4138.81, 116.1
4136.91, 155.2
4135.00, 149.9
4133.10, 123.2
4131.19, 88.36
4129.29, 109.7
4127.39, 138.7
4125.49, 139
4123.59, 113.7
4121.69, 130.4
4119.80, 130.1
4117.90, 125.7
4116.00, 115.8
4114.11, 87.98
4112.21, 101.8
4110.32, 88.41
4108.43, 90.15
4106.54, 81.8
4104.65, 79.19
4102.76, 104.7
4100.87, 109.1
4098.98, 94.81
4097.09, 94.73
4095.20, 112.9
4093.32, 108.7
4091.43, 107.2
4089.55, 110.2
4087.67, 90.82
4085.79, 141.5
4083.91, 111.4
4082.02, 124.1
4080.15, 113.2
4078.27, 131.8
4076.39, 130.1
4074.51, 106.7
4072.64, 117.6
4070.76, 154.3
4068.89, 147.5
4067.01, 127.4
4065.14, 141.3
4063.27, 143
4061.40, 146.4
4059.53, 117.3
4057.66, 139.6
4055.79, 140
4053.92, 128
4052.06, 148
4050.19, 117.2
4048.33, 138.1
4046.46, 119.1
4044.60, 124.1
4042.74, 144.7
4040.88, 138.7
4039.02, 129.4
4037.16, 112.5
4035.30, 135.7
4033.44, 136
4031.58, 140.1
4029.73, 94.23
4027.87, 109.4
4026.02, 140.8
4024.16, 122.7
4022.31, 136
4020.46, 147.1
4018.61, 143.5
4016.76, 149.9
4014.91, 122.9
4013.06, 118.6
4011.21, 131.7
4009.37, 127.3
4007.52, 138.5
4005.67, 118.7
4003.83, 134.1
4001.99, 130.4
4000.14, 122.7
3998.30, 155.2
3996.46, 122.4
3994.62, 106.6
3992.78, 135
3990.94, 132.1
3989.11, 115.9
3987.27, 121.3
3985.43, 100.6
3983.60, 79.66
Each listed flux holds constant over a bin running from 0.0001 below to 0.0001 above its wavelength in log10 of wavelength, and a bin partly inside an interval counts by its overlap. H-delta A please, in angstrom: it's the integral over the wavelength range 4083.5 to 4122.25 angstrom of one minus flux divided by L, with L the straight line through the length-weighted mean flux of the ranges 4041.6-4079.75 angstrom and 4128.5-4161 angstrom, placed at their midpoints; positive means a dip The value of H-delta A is 7.4 angstrom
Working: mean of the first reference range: 133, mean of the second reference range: 127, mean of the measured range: 105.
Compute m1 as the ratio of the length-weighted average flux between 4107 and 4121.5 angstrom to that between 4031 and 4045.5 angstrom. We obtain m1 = 0.80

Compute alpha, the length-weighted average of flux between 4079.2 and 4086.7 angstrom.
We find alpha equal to 122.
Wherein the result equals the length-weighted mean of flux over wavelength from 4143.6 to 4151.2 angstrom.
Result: 136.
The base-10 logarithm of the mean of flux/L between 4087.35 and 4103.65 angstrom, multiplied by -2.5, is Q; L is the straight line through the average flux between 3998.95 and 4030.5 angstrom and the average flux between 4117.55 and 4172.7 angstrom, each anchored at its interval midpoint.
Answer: 0.219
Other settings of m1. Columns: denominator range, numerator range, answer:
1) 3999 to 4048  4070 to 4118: 0.84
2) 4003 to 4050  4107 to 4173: 0.94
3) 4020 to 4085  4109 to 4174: 0.95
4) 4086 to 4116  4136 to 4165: 1.30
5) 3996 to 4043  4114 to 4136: 0.94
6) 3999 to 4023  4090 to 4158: 0.88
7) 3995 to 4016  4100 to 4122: 0.80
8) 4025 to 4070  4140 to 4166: 0.97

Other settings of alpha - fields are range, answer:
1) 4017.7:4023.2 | 142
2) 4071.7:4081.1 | 120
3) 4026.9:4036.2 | 123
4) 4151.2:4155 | 122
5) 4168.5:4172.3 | 124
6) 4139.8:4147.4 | 129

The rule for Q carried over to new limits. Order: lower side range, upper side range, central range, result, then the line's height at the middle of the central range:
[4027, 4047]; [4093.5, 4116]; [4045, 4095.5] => -0.14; 111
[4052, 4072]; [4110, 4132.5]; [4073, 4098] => 0.14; 129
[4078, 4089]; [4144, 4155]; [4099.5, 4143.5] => 0.10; 125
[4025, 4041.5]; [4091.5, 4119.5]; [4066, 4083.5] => -0.15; 111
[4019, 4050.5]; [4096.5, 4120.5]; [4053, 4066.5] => -0.15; 119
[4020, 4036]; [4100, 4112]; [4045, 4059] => -0.13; 117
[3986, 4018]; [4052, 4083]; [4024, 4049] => 0.02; 130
